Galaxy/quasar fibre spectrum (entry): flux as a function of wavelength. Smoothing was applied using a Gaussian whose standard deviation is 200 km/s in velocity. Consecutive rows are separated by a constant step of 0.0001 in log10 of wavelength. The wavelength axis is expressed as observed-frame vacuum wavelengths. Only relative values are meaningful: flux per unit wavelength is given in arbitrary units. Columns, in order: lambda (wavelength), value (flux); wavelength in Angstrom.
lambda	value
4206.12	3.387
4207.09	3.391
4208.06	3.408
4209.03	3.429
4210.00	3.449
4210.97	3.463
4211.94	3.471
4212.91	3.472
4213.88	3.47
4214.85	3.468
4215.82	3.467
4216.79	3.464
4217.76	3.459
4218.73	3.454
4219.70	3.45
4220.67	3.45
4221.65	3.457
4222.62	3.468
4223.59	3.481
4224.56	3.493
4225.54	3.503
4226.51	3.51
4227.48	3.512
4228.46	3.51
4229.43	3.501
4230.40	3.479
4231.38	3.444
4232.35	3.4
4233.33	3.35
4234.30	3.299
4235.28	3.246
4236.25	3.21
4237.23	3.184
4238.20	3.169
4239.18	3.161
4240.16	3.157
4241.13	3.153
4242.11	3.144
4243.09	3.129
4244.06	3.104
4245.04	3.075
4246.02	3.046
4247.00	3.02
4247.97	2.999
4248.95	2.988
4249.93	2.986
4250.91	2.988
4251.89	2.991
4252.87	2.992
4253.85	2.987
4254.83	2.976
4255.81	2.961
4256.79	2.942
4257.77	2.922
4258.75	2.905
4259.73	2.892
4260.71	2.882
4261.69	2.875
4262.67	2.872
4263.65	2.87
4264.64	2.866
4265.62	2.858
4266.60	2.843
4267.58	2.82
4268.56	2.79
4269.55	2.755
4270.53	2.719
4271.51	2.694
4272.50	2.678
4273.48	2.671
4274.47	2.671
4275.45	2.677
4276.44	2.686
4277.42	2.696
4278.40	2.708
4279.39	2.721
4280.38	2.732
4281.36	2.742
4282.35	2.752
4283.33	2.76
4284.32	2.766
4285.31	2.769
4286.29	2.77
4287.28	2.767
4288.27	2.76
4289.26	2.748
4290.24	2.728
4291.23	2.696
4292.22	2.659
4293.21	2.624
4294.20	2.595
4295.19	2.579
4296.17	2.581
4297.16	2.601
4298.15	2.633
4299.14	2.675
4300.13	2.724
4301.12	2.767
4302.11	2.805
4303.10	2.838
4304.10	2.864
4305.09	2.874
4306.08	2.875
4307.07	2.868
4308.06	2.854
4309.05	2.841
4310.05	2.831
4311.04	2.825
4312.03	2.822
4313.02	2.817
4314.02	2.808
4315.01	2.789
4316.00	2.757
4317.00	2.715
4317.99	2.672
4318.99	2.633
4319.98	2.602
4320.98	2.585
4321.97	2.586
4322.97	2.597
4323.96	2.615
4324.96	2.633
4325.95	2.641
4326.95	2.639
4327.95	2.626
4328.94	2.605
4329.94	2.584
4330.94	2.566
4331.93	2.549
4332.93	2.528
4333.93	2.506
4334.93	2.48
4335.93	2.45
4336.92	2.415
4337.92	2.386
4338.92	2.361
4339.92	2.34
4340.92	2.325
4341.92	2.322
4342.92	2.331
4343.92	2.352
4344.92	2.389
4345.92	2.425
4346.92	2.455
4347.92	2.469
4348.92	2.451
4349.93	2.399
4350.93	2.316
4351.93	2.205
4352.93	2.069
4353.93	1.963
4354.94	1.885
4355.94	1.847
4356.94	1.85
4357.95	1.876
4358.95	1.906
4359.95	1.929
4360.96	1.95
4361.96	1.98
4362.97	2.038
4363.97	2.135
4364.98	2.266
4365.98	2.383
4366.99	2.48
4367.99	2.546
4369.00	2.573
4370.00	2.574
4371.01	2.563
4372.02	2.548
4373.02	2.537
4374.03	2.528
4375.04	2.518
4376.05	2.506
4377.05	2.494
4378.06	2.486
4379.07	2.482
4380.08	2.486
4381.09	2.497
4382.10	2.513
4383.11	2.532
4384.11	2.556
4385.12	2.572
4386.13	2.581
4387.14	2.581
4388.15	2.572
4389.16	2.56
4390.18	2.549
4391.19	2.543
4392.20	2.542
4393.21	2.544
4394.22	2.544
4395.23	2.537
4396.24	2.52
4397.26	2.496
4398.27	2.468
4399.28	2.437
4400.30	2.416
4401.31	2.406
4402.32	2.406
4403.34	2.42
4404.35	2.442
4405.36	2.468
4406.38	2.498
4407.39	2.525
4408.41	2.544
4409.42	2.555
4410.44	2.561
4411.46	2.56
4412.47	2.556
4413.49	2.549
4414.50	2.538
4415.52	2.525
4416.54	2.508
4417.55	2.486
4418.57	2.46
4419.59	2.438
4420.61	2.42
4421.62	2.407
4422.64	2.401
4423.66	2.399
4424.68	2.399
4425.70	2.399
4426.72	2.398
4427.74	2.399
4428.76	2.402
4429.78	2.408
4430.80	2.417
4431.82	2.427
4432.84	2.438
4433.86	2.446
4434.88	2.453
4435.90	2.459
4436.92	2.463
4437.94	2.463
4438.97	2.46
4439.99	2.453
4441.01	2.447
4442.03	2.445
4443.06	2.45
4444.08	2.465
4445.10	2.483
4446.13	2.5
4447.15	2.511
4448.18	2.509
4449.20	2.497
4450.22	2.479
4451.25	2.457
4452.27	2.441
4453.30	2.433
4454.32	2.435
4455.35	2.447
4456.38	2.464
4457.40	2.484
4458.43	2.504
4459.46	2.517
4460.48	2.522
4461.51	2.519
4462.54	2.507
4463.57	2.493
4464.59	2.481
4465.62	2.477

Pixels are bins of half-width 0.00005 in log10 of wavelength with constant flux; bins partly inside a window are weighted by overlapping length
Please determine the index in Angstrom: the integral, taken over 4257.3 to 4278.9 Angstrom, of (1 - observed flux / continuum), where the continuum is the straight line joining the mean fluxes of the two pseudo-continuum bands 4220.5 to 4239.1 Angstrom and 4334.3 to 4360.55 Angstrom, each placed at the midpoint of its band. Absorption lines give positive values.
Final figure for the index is 1.7 Angstrom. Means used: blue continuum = 3.4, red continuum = 2.24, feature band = 2.79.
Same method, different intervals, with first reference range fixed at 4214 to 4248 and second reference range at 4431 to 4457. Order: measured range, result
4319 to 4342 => 3.2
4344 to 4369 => 5.6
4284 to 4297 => 1.7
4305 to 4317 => 0.7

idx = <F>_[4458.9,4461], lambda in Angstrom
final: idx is 2.52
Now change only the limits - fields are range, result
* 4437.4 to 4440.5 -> 2.46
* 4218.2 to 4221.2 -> 3.45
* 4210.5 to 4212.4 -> 3.47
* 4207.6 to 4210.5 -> 3.43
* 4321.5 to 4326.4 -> 2.62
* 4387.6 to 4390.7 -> 2.55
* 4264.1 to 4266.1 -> 2.85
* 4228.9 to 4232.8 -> 3.46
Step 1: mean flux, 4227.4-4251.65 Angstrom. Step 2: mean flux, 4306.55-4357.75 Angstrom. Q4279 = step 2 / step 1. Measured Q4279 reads 0.78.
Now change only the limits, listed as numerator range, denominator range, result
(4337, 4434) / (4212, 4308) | 0.80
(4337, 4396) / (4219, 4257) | 0.73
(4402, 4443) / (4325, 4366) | 1.07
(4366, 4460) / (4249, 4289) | 0.88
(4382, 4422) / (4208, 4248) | 0.75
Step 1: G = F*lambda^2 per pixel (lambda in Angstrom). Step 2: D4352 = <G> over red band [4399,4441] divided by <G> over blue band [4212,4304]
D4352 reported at 0.88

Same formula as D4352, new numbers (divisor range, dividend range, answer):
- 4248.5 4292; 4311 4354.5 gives 0.92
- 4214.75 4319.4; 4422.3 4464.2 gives 0.90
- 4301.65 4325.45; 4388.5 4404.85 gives 0.94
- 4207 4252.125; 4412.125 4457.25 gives 0.81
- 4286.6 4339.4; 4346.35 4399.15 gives 0.91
